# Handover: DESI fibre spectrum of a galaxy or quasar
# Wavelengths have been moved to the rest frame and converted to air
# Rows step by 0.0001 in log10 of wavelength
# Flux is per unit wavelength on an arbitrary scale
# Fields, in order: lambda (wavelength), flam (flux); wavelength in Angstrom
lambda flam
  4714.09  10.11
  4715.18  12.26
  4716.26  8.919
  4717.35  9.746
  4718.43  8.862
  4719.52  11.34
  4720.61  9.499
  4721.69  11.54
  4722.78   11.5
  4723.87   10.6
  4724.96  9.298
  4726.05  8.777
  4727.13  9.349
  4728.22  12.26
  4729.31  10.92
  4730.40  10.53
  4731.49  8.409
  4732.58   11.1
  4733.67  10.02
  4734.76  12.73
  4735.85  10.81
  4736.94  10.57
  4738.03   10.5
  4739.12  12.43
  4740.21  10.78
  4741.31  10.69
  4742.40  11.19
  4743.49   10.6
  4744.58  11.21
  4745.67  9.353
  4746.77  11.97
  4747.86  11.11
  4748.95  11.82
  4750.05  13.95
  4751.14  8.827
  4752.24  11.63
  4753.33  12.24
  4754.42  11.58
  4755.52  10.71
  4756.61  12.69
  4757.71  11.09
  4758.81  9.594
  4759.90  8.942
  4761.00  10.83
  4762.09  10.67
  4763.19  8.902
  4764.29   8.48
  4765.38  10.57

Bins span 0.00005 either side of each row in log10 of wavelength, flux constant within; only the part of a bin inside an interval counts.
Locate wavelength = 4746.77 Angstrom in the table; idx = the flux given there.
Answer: 11.97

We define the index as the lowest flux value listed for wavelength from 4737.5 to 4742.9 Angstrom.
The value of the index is 10.5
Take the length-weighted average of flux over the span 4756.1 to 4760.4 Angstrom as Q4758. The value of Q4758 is 10.6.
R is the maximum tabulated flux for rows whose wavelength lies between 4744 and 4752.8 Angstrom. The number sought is 13.95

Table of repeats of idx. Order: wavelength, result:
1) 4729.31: 10.92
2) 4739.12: 12.43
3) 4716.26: 8.919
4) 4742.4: 11.19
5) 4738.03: 10.5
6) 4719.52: 11.34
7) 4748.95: 11.82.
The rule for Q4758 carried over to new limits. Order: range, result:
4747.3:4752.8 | 11.5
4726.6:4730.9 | 10.8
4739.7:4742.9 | 10.9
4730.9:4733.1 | 9.75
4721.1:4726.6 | 10.3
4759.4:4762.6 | 10.2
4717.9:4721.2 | 9.93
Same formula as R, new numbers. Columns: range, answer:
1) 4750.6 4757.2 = 12.69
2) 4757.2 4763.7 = 11.09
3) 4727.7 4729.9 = 12.26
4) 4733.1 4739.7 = 12.73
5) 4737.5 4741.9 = 12.43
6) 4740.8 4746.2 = 11.21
